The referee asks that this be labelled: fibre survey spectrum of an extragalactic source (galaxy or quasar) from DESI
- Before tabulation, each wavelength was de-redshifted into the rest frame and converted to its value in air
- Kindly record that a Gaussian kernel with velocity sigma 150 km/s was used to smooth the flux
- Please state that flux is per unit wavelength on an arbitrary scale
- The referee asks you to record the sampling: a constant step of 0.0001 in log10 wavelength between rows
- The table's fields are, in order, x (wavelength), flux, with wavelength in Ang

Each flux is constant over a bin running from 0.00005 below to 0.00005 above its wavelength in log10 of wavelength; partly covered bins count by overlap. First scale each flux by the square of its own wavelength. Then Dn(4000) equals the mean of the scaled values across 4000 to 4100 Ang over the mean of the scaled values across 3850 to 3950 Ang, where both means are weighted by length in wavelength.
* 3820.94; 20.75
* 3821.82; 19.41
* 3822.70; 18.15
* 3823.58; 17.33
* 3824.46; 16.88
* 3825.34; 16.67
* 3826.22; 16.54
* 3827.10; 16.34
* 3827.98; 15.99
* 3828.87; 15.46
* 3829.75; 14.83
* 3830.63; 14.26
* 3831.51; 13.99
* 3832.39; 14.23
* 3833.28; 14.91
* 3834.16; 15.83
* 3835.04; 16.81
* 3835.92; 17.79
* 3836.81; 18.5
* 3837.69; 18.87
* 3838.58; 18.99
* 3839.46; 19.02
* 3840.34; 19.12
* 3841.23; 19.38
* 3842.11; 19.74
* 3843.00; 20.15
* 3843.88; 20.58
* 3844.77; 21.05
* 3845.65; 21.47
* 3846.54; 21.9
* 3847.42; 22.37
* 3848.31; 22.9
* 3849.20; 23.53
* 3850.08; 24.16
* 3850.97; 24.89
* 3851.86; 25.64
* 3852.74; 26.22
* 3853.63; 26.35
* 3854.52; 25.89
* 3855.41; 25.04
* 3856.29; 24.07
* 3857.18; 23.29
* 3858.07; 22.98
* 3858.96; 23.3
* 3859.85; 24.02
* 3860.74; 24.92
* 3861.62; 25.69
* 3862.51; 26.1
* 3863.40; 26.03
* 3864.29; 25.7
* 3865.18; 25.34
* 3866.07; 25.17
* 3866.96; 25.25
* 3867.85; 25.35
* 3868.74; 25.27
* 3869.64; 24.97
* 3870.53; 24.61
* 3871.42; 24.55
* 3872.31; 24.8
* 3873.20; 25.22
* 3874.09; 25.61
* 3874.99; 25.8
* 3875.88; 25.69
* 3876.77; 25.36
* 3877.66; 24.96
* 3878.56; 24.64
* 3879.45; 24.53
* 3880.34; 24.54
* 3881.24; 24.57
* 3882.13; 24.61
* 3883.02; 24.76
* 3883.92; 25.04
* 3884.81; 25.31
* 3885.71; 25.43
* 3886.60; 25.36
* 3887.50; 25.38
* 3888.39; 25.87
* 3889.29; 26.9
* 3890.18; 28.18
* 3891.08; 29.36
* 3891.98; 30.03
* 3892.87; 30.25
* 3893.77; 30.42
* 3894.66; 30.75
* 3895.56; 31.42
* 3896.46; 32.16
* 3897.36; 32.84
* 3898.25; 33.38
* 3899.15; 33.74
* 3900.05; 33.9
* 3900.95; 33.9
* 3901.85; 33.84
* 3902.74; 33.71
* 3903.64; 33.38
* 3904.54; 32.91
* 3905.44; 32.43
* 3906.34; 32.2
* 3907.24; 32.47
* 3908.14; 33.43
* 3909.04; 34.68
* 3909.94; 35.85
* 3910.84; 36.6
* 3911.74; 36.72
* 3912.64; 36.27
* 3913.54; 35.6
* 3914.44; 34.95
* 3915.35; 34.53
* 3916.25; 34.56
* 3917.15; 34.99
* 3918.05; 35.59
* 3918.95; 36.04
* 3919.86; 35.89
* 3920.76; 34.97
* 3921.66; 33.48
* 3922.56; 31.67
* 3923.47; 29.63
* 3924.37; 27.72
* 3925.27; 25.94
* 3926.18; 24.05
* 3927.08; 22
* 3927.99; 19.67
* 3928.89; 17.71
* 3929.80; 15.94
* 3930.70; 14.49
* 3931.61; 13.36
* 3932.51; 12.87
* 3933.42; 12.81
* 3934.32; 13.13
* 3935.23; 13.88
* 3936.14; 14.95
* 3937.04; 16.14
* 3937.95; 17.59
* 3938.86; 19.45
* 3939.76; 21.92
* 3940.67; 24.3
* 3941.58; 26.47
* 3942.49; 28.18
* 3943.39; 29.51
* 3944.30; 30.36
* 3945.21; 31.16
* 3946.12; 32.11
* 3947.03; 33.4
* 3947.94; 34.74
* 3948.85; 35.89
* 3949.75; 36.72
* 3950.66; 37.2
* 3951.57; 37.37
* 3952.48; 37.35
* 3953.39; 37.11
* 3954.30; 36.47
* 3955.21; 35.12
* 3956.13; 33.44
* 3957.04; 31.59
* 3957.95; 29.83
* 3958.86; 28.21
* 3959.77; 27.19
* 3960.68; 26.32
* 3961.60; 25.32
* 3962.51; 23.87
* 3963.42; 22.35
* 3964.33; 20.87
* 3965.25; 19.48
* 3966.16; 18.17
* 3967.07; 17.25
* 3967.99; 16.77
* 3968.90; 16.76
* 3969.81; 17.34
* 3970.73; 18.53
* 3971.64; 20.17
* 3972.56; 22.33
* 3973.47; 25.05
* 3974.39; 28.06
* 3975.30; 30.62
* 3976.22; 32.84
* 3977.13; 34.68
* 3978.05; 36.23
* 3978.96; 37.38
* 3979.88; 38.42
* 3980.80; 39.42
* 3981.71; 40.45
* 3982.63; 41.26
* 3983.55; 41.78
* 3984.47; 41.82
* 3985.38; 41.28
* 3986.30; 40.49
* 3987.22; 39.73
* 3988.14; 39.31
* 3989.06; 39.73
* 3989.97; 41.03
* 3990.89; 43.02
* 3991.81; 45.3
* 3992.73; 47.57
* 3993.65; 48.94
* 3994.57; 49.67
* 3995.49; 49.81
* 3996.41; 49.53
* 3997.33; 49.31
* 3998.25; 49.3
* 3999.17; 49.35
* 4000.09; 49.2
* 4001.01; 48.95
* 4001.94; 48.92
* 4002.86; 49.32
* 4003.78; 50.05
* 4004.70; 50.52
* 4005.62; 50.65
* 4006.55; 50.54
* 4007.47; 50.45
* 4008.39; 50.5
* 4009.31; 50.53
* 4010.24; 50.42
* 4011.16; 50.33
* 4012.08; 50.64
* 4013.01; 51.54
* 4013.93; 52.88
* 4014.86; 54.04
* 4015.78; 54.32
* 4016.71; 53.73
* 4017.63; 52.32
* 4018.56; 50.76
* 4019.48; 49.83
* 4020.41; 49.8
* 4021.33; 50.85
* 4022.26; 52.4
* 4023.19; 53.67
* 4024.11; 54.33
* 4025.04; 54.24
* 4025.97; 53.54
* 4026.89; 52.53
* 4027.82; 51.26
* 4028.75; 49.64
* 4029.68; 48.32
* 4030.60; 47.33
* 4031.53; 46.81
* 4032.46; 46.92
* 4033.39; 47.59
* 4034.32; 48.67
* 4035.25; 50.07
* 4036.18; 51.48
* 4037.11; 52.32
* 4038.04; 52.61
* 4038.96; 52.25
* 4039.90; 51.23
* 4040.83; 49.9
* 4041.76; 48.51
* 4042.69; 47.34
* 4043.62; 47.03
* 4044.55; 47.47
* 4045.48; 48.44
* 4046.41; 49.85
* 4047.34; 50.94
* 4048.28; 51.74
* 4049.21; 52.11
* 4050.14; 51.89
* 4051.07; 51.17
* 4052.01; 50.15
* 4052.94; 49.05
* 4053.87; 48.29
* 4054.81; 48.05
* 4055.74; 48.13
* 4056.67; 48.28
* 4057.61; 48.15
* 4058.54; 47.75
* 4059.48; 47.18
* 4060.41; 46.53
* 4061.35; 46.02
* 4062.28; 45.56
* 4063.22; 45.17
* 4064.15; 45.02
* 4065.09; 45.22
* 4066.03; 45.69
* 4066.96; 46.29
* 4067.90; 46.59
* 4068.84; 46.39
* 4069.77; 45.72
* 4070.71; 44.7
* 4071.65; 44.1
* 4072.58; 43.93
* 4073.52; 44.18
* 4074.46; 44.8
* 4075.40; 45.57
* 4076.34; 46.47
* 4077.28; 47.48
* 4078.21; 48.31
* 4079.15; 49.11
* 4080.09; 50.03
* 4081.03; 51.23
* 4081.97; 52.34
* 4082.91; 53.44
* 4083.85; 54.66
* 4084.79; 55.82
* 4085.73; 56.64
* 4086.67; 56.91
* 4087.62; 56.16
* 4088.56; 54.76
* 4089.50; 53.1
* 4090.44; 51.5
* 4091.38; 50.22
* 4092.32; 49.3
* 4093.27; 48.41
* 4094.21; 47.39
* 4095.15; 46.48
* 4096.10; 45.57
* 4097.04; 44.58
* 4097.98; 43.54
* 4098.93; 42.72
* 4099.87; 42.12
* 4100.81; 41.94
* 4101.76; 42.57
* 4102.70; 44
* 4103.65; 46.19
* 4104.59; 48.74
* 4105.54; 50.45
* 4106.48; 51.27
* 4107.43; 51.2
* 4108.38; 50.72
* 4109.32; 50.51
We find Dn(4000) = 1.95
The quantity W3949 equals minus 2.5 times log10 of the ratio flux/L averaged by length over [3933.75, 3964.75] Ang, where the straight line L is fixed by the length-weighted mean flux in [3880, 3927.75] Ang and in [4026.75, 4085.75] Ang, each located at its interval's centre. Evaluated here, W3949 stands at 0.287 mag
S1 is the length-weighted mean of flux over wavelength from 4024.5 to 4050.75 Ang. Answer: 50.1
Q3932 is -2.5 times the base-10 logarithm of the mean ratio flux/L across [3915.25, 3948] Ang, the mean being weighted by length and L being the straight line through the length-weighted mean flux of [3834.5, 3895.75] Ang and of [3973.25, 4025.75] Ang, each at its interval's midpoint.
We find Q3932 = 0.36 mag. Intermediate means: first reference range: 24.3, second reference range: 46.2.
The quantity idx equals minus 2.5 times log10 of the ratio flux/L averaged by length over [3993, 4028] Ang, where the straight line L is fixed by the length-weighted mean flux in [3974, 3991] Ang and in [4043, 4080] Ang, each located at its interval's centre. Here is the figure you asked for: -0.22 mag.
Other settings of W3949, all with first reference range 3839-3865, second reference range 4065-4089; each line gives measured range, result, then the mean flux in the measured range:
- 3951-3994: 0.16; 32.2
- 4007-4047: -0.17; 50.7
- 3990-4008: -0.21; 48.8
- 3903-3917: -0.15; 34.4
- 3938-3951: 0.15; 29.7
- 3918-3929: 0.09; 28.9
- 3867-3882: 0.04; 25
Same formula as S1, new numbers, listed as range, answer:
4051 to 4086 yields 47.9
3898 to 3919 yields 34.4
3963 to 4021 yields 40.9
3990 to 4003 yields 48.2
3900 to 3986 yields 29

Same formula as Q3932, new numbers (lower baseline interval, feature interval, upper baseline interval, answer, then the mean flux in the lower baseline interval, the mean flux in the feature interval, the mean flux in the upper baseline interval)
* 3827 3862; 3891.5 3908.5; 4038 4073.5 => -0.168 mag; 20.7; 32.5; 47.9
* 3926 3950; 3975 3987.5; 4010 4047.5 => -0.069 mag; 22.6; 38.4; 50.7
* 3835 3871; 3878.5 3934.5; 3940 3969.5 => -0.117 mag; 23.1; 28.9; 28.7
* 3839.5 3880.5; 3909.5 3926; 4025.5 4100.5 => -0.092 mag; 24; 33.8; 48.8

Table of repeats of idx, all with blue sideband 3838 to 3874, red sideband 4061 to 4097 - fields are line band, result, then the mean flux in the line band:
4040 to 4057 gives -0.096 mag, 49.4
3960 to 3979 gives 0.451 mag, 24.1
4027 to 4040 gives -0.144 mag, 49.8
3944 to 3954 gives -0.027 mag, 35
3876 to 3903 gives -0.038 mag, 28.4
